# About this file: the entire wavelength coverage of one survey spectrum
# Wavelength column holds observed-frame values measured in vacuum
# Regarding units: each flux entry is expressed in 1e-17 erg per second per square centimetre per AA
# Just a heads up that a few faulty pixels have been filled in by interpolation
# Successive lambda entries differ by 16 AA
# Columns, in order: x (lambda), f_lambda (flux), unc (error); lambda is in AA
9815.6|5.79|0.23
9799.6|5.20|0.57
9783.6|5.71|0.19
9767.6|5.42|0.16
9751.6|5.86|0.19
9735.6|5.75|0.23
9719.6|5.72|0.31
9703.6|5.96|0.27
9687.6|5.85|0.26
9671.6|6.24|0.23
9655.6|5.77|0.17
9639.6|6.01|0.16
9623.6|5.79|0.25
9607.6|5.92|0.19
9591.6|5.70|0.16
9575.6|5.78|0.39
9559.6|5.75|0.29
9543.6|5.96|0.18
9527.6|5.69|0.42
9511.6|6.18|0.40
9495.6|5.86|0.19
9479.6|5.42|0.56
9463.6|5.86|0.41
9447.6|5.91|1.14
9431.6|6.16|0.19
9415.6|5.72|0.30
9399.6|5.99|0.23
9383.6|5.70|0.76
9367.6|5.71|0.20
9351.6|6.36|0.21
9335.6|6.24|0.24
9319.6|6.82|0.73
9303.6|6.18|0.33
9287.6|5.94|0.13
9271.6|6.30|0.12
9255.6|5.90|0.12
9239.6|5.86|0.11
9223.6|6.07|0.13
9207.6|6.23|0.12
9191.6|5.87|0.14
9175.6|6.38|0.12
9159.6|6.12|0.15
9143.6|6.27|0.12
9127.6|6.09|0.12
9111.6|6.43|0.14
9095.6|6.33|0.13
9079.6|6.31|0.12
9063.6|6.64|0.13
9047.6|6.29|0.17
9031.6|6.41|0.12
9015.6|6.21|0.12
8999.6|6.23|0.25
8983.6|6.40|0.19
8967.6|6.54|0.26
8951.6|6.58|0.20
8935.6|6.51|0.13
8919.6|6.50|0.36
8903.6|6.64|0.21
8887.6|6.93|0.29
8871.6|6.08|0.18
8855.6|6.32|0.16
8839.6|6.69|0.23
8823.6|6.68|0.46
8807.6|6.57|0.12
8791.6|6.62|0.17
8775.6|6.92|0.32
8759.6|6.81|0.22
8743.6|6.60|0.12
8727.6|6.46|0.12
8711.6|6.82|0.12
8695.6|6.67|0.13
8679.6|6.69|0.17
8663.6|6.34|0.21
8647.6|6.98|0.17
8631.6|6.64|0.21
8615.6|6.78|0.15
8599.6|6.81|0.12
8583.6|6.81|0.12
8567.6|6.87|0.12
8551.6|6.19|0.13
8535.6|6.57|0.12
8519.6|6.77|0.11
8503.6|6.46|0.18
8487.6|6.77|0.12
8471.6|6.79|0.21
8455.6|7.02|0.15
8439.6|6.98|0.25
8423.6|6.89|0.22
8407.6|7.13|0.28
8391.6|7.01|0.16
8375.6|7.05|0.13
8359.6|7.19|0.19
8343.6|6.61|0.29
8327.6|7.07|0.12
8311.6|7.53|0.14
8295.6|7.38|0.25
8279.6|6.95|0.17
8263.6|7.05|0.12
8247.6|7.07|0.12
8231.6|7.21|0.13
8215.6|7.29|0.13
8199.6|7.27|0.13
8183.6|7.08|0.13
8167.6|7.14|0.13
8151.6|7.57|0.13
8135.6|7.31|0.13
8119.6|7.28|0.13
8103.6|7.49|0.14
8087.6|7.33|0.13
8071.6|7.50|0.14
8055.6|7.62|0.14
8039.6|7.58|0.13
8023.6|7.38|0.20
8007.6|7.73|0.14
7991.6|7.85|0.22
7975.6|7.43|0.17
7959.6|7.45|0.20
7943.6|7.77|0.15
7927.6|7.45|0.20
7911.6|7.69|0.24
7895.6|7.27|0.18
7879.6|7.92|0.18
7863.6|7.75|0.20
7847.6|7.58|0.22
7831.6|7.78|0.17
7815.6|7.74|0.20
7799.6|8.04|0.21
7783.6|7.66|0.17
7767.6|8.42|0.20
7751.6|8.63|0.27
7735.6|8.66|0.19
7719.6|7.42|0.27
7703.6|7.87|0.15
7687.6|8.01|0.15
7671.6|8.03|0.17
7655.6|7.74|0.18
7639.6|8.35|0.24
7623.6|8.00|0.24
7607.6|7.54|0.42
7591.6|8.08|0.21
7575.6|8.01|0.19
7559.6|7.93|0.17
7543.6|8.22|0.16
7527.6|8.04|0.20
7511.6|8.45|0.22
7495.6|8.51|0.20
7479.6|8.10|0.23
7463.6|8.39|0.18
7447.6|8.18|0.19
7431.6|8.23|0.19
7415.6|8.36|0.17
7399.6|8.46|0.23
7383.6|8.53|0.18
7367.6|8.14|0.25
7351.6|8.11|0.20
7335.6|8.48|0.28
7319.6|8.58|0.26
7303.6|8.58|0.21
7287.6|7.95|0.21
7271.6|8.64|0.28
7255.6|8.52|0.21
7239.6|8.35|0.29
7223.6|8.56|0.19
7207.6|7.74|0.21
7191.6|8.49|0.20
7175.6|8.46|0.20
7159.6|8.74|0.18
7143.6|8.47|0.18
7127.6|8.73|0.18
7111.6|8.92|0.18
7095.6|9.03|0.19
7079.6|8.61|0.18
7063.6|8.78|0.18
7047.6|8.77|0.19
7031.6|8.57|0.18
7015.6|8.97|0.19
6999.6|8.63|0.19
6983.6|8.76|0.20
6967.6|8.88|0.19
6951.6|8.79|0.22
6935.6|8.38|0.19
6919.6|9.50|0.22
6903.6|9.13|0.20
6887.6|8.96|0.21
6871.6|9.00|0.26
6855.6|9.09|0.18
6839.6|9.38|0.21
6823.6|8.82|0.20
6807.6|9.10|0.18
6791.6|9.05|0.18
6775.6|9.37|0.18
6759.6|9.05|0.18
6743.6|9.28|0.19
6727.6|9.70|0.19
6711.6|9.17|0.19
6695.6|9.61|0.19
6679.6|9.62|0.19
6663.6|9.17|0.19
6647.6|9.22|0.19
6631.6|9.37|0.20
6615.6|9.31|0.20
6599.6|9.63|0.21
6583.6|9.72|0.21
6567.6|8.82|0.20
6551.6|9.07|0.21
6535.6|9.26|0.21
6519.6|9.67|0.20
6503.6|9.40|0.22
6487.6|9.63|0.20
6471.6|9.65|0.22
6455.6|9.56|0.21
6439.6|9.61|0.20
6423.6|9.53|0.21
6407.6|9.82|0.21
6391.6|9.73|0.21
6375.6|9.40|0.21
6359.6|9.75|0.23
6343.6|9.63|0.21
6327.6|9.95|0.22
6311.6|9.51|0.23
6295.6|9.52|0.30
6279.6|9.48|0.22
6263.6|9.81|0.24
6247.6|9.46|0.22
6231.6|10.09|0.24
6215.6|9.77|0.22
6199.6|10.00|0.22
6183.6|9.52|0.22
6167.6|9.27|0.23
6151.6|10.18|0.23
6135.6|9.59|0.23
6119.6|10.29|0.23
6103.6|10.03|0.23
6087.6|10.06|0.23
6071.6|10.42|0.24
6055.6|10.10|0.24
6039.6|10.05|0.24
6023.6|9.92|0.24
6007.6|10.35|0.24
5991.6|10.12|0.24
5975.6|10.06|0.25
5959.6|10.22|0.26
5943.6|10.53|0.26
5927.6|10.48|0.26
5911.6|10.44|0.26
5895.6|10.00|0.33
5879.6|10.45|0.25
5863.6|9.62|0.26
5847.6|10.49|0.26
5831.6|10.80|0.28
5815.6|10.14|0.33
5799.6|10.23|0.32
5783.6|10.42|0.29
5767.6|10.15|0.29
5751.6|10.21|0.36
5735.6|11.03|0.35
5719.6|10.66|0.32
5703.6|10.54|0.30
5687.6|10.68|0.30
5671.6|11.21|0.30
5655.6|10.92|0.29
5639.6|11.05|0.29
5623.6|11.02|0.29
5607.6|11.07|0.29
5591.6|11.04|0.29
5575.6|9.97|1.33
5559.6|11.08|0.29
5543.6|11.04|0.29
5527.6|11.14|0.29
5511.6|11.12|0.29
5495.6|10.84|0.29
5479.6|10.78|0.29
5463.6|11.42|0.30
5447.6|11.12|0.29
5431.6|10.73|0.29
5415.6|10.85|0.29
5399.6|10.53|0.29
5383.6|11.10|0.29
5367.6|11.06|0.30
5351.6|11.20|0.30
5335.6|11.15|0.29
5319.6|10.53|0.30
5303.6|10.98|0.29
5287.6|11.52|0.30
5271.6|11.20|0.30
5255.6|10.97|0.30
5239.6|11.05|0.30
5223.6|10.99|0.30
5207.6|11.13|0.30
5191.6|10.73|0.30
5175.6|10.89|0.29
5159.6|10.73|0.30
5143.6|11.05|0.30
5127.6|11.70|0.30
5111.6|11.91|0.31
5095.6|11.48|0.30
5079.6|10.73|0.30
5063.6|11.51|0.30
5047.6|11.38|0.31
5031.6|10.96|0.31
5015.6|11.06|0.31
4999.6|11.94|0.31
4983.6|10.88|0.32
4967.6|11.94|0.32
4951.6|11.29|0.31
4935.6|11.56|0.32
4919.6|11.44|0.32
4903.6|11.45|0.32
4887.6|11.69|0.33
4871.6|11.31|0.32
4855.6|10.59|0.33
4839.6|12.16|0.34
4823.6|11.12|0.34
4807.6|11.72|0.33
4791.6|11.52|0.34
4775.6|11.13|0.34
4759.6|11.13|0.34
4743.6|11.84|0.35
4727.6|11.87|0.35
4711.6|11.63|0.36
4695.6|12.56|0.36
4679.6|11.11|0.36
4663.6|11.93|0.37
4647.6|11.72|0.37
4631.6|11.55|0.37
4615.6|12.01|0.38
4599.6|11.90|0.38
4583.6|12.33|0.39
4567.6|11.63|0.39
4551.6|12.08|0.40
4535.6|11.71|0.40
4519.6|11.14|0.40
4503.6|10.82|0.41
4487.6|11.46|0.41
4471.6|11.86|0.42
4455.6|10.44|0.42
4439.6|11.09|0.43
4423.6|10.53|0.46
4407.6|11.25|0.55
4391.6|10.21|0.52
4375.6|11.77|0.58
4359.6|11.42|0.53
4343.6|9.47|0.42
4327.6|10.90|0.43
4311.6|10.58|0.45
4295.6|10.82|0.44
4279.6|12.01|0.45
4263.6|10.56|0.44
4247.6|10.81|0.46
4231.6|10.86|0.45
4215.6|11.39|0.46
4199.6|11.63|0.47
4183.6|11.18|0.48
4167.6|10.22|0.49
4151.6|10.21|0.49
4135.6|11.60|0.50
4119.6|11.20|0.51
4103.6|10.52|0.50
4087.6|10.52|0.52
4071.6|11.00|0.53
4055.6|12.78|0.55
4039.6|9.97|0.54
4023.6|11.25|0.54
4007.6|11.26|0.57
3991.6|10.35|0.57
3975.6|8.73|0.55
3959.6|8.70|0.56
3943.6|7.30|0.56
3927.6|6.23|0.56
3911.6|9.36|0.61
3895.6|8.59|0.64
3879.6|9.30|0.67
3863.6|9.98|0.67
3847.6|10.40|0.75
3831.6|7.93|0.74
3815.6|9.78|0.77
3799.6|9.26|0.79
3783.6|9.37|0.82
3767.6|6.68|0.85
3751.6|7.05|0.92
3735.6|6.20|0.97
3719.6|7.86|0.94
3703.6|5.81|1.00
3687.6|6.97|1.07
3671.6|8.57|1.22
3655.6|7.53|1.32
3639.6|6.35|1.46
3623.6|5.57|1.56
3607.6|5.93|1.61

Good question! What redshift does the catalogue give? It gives 0.00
